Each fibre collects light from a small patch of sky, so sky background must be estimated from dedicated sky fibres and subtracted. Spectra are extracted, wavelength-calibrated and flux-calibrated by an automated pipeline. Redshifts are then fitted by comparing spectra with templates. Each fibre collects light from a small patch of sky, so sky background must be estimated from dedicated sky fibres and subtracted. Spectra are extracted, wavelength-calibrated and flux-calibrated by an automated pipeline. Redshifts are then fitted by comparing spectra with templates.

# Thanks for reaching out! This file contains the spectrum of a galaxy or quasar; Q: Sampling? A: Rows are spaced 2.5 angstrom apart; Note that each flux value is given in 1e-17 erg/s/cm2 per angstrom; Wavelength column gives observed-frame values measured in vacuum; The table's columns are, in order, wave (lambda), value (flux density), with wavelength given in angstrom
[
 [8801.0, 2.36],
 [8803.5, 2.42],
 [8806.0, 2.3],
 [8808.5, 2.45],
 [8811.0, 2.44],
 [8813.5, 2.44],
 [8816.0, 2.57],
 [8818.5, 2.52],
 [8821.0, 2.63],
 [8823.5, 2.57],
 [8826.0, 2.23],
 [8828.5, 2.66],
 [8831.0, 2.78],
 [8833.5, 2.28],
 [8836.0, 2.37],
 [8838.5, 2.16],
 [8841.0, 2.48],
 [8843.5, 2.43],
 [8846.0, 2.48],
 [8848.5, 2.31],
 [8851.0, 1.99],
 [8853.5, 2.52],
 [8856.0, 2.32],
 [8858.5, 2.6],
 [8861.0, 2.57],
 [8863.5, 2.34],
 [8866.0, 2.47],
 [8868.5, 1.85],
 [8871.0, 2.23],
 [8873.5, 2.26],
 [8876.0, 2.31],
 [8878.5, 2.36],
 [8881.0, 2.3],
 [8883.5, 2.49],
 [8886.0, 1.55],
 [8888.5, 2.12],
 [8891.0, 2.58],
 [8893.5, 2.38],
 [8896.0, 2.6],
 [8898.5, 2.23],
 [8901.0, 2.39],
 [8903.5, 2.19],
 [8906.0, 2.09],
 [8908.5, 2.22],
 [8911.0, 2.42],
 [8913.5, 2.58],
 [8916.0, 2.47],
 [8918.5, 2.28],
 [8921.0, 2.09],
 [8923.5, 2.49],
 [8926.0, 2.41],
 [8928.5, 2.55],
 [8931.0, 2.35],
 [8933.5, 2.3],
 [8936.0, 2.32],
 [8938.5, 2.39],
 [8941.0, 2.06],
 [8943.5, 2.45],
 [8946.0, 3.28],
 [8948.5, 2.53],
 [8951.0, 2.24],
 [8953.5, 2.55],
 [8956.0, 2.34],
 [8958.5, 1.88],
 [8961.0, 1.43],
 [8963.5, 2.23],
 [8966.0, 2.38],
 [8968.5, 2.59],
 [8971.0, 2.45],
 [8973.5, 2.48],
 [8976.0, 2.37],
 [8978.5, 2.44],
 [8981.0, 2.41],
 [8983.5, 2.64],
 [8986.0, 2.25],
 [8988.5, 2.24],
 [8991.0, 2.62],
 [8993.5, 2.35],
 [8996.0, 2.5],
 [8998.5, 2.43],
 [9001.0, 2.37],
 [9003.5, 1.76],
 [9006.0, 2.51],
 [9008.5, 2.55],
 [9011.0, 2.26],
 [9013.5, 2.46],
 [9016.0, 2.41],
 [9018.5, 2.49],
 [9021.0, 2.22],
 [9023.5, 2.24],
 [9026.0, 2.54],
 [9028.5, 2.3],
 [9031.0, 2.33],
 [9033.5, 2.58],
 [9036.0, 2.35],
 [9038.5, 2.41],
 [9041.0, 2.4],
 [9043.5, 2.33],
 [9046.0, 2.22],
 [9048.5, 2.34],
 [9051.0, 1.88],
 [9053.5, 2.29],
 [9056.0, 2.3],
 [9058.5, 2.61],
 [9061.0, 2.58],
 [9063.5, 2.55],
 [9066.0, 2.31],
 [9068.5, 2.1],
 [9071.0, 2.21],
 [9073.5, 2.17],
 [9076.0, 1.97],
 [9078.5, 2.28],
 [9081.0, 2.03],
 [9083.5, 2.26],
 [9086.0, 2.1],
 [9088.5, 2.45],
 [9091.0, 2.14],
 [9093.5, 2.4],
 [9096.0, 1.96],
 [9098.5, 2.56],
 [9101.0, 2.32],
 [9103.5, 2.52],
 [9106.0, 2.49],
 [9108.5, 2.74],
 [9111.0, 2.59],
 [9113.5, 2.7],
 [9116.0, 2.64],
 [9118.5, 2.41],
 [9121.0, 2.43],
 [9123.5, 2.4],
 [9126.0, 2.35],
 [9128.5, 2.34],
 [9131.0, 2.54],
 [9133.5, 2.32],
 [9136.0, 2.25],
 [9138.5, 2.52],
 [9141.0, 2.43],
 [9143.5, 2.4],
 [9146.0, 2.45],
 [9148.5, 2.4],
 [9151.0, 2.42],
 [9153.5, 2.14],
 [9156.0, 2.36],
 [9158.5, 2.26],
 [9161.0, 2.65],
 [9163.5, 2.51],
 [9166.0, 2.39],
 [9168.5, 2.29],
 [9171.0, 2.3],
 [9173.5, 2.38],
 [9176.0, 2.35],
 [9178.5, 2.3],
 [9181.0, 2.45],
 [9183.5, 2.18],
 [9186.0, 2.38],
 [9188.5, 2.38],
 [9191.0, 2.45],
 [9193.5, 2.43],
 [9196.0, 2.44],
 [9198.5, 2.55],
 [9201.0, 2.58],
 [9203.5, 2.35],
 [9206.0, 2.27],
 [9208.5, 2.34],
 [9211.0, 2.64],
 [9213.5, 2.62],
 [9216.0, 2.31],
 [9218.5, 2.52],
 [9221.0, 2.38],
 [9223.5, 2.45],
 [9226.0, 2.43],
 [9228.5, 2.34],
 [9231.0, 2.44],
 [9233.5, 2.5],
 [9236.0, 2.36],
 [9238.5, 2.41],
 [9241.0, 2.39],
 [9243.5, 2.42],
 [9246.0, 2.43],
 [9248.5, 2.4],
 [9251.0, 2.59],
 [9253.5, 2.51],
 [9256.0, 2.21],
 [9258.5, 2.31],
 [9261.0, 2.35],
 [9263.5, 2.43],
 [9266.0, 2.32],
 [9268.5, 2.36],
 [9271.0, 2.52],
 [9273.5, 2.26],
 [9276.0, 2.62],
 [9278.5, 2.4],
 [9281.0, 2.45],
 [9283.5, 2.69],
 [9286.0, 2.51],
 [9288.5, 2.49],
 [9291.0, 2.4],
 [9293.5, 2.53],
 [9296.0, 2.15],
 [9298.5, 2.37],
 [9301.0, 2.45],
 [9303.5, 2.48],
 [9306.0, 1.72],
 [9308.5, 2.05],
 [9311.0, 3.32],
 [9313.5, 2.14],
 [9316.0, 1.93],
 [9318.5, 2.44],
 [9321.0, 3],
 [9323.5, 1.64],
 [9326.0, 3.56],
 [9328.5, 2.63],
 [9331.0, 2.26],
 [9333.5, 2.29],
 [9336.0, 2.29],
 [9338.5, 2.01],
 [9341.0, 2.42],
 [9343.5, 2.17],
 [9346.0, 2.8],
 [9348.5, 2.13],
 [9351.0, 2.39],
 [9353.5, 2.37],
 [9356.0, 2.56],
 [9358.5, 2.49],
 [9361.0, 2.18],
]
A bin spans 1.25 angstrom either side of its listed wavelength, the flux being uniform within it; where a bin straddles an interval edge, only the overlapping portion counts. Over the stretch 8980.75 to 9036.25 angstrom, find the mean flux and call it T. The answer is 2.38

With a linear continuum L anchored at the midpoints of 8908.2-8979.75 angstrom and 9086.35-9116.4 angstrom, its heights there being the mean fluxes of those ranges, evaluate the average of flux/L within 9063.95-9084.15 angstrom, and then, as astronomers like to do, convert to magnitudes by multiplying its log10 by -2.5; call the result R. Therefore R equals 0.12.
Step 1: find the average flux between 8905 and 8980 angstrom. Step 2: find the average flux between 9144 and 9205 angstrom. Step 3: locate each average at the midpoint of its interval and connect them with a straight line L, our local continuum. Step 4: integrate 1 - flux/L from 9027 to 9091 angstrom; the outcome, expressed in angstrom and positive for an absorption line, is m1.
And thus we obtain 2.2 angstrom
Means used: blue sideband 2.36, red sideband 2.39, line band 2.29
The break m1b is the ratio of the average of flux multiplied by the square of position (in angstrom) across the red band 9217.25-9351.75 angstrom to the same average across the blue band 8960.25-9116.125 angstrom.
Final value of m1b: 1.08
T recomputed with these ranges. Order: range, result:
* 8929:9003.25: 2.37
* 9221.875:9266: 2.41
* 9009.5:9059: 2.35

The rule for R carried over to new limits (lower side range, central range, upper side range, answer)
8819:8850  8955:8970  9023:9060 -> 0.12 mag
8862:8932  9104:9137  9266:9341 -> -0.05 mag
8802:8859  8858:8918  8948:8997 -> 0.04 mag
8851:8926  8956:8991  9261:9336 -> 0.02 mag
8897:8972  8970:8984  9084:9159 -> -0.05 mag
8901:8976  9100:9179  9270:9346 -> -0.02 mag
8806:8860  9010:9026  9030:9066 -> 0.01 mag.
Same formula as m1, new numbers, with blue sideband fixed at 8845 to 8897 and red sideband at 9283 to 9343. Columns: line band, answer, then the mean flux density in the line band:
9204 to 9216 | -0.32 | 2.44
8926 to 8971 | -0.41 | 2.35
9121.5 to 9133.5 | -0.18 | 2.4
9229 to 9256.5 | -0.47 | 2.43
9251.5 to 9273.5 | 0.13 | 2.38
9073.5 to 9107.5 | 1.29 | 2.27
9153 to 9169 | -0.10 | 2.39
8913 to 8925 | -0.24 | 2.37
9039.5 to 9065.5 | 0.00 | 2.35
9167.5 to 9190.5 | 0.34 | 2.34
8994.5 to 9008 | 0.07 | 2.33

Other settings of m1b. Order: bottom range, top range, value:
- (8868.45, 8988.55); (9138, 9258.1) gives 1.10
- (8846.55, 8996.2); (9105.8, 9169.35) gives 1.09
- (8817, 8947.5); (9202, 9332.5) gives 1.11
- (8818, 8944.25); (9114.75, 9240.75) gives 1.09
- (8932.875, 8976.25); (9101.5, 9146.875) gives 1.09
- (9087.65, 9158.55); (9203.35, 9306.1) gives 1.03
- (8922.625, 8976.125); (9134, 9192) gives 1.05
